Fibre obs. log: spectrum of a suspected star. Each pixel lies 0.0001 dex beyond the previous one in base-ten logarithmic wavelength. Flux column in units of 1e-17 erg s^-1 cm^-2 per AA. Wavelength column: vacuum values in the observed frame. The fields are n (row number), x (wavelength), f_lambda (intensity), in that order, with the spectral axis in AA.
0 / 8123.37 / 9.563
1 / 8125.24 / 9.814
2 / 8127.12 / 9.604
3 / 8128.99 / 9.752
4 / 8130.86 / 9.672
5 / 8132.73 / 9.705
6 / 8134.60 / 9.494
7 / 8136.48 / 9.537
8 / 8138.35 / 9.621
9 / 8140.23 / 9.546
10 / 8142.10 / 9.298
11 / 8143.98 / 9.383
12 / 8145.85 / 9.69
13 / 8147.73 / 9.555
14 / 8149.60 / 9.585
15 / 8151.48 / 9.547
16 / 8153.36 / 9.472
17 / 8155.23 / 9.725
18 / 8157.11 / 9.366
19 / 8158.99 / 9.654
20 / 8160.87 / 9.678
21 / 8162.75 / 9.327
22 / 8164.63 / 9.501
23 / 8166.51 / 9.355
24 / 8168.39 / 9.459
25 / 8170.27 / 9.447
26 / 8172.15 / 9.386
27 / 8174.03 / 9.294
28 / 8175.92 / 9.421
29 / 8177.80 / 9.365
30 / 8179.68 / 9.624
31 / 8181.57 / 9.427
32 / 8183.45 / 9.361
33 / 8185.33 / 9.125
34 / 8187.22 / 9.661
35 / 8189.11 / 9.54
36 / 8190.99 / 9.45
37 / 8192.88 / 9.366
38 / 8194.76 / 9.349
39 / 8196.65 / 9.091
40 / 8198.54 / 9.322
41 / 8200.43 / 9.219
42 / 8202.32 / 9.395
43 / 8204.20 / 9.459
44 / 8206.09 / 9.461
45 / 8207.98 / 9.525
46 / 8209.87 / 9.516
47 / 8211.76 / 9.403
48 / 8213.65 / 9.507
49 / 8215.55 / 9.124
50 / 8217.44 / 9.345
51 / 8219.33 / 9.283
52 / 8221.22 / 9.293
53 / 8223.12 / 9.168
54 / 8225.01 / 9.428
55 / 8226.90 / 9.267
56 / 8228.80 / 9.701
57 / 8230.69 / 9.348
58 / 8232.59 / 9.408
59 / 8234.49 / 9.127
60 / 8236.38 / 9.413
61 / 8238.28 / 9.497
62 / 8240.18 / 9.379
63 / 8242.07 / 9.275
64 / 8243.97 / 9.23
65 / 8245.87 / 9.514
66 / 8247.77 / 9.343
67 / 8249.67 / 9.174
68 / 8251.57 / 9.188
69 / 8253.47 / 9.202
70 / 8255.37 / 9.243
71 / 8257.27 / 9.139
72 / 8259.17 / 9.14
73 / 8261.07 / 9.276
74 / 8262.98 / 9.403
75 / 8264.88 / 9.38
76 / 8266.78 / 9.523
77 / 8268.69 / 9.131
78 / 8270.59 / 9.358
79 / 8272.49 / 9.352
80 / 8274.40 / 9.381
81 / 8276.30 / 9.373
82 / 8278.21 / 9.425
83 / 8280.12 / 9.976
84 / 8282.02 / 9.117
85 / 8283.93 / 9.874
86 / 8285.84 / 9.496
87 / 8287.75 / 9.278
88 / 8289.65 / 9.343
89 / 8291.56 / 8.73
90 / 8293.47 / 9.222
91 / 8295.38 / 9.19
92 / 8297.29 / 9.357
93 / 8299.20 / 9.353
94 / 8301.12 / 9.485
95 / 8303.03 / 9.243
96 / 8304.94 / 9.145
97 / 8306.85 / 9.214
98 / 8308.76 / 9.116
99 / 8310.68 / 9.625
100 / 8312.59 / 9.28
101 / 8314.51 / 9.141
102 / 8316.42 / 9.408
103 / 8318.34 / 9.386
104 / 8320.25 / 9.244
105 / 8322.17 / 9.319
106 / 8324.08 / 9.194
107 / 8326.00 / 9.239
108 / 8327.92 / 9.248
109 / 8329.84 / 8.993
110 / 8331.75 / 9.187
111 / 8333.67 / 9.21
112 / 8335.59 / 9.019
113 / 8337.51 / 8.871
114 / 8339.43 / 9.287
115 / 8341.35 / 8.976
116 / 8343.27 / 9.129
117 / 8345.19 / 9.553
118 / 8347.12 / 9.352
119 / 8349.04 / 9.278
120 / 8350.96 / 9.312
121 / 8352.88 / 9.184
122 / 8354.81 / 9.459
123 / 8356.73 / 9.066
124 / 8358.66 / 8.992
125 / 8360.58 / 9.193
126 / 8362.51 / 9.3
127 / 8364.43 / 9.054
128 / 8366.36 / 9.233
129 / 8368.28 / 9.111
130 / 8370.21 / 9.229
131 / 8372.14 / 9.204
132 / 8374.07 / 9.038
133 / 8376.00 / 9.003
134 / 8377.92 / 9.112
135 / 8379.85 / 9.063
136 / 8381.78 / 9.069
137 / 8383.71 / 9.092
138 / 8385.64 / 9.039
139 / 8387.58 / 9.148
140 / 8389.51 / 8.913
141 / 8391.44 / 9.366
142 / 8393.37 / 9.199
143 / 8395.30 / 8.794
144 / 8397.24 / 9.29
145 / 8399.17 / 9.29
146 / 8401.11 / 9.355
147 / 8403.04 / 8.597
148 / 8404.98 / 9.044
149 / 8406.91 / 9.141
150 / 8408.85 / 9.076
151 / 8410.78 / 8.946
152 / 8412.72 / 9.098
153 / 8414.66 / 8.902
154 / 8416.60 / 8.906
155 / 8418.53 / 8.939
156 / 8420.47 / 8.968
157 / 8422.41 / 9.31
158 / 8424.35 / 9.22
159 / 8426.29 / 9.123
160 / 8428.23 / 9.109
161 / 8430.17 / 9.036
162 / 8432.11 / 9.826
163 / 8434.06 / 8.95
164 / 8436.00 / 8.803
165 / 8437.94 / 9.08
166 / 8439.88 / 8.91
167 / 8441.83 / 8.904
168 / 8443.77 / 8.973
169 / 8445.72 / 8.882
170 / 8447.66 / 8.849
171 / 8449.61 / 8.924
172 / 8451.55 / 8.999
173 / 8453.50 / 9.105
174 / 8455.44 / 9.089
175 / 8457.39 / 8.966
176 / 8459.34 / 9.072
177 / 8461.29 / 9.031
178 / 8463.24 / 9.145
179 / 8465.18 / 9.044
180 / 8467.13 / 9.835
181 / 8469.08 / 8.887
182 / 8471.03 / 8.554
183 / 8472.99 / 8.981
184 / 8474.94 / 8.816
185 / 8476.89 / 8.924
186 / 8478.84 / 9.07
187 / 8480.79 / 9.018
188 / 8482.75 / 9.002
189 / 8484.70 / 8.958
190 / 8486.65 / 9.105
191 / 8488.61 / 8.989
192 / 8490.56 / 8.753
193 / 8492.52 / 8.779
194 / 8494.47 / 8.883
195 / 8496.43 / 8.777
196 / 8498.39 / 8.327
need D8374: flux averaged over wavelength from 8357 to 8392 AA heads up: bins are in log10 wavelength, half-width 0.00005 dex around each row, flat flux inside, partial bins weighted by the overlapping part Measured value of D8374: 9.12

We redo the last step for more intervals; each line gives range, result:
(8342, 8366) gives 9.23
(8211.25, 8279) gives 9.32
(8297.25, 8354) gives 9.24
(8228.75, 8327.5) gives 9.32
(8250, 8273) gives 9.28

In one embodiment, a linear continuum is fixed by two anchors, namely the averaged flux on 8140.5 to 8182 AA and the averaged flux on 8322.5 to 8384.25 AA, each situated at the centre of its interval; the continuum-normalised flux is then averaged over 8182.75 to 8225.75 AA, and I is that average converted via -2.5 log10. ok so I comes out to 0.01 mag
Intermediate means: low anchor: 9.48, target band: 9.36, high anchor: 9.17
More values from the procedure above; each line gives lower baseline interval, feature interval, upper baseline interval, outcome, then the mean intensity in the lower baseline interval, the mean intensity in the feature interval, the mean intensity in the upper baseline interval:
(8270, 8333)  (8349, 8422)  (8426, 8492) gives 0.01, 9.31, 9.1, 9.02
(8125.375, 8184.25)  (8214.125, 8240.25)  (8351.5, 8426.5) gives 0.01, 9.51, 9.34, 9.11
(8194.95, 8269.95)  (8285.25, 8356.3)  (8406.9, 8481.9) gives 0.00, 9.33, 9.24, 9.03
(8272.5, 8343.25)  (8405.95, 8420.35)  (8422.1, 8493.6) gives 0.01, 9.27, 9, 9.02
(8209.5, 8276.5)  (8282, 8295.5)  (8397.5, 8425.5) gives 0.00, 9.33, 9.3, 9.06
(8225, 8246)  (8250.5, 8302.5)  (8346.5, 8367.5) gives 0.00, 9.37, 9.33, 9.22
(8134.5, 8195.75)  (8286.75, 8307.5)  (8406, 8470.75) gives 0.00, 9.47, 9.24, 9.06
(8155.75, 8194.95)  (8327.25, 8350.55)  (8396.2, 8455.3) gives 0.00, 9.44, 9.18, 9.05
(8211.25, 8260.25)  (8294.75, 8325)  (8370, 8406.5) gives -0.01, 9.31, 9.3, 9.09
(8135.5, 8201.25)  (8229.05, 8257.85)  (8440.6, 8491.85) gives 0.00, 9.45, 9.31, 8.99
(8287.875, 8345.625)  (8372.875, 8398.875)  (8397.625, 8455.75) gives 0.00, 9.22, 9.09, 9.05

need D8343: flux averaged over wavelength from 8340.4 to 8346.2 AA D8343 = 9.21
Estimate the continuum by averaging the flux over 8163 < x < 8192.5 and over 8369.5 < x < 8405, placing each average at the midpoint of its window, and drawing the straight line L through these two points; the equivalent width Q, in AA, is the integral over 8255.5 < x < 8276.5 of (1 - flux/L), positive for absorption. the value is -0.05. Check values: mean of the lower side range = 9.42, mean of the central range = 9.31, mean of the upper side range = 9.1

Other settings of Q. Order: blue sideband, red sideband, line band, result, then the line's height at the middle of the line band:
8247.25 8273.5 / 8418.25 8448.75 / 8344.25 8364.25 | -0.23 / 9.16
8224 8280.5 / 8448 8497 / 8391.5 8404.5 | 0.01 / 9.11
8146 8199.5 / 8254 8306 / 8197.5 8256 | 0.26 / 9.39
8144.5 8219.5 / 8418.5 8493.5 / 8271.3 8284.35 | -0.27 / 9.29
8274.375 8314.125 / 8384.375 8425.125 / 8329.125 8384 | 0.18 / 9.19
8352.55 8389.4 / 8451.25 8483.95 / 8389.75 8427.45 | 0.05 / 9.09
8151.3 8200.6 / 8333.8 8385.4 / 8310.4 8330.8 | -0.11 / 9.22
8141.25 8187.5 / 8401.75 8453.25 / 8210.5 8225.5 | 0.09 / 9.38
